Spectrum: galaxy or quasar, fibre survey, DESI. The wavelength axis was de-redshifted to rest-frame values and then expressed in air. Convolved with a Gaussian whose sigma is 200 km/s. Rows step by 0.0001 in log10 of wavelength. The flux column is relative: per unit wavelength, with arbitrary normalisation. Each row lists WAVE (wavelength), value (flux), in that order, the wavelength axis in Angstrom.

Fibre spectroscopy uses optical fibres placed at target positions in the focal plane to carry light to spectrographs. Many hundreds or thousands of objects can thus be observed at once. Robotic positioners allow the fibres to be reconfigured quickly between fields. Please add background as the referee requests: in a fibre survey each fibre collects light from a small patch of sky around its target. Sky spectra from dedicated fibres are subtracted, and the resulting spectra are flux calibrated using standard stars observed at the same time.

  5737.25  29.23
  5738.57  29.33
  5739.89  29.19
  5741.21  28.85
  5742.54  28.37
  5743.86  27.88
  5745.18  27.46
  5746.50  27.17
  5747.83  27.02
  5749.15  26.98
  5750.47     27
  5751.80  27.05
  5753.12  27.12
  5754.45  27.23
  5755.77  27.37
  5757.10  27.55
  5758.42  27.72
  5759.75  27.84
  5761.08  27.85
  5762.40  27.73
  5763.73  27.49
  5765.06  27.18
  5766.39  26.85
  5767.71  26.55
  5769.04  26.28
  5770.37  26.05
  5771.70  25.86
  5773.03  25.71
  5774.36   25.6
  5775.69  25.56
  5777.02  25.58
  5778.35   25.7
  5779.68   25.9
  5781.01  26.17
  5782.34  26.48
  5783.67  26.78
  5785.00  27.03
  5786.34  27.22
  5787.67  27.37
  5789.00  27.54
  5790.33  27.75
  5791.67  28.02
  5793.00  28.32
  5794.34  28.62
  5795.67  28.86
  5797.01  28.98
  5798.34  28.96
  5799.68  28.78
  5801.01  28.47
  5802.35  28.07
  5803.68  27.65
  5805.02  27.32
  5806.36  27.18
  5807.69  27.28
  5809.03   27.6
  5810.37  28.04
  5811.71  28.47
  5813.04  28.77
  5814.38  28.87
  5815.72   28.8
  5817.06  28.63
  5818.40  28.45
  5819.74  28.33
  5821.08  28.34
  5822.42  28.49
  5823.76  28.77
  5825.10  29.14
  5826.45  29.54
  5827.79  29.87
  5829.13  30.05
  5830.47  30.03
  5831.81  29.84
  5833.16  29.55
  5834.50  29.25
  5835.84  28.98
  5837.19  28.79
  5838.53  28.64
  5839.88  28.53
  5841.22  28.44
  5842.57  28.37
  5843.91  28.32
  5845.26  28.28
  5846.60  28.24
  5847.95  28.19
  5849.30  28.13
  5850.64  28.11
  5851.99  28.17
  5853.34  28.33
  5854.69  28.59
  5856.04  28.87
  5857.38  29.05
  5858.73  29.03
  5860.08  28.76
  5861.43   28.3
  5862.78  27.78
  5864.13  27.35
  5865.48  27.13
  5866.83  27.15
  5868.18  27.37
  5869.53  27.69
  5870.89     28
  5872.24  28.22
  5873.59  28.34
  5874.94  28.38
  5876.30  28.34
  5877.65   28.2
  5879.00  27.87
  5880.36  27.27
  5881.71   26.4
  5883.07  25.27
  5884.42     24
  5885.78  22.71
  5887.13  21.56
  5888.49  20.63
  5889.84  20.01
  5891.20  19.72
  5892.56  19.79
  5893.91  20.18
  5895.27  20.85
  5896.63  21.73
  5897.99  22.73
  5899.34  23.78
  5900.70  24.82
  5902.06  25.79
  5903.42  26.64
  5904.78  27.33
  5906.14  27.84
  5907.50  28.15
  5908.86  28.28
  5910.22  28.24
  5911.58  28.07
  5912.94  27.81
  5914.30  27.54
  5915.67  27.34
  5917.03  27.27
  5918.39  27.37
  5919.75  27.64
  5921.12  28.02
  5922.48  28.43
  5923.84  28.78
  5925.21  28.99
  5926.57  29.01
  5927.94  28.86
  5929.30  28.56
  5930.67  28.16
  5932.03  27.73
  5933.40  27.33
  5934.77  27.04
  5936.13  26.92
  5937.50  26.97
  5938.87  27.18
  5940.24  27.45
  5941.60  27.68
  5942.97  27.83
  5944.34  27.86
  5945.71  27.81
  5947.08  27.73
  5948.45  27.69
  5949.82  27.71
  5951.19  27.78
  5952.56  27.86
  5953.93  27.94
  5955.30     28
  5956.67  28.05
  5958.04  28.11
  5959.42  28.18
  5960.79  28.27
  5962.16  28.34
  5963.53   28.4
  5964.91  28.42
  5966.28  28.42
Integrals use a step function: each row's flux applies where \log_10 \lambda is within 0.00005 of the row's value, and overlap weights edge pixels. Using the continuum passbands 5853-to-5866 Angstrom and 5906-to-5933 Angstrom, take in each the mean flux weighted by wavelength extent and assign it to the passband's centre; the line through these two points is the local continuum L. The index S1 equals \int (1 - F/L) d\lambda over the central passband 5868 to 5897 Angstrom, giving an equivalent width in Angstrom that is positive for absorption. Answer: 3.7 Angstrom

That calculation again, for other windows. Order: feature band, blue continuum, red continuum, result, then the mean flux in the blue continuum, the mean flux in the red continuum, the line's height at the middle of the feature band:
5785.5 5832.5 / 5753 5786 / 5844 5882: -2.06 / 26.7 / 28.1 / 27.3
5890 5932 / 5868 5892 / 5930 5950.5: 0.57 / 25.5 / 27.5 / 26.5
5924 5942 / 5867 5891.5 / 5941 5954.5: -0.36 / 25.7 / 27.8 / 27.3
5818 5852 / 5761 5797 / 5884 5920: -3.81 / 26.9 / 24.7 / 25.9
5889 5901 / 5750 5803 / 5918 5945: 2.74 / 27.2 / 27.9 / 27.7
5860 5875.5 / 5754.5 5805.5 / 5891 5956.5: -0.49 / 27.2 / 26.8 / 27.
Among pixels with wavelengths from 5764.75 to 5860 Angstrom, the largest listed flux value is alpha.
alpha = 30.05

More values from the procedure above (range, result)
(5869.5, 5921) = 28.38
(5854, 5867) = 29.05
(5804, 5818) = 28.87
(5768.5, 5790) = 27.54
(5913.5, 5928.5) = 29.01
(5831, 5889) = 29.84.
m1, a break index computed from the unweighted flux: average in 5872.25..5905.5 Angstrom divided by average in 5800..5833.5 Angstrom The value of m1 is 0.85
